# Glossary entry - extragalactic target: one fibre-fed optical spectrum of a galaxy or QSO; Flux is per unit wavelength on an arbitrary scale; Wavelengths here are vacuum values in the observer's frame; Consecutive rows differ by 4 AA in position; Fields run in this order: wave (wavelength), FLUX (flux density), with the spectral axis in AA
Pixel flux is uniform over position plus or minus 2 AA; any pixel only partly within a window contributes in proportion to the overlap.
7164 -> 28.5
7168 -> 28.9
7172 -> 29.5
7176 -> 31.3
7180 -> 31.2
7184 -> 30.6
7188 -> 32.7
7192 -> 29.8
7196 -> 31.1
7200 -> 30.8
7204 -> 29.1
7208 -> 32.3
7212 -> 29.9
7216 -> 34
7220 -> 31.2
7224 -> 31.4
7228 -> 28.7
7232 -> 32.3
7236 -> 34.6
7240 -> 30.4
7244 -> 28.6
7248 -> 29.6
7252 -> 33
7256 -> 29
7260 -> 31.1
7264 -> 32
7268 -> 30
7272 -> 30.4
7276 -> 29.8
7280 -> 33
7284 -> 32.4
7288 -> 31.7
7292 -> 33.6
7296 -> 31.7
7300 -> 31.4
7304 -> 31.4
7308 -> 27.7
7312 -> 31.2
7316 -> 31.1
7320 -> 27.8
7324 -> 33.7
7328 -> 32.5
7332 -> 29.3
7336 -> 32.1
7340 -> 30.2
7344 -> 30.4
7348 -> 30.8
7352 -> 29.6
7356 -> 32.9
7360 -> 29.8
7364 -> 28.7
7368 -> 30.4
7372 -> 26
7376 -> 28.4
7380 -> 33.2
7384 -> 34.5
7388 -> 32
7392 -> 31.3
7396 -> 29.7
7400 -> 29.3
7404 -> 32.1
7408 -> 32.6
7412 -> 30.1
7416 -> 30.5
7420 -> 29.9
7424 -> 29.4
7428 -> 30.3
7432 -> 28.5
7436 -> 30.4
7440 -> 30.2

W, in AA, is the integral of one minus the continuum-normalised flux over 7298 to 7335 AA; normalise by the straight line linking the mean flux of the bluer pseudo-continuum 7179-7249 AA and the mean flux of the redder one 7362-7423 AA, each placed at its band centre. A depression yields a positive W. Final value 0.1 AA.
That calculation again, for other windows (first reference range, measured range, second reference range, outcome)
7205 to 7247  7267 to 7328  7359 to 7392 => -0.64 AA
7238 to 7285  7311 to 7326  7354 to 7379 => -0.43 AA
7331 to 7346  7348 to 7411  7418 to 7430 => -0.96 AA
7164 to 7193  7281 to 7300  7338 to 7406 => -1.11 AA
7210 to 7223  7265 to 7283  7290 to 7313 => 0.22 AA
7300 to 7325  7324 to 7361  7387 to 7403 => -0.66 AA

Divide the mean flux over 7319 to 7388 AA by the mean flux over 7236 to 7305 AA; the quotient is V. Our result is 0.98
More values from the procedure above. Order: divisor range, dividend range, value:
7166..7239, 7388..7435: 0.98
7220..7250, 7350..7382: 0.97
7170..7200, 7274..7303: 1.03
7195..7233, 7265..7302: 1.02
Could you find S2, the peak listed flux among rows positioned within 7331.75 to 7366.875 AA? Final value 32.9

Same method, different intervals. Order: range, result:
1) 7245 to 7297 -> 33.6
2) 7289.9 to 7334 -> 33.7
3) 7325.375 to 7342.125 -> 32.5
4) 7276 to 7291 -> 33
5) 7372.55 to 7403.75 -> 34.5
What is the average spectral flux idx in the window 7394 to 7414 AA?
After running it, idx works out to 30.8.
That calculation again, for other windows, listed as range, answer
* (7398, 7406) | 30.7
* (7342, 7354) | 30.3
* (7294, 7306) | 31.5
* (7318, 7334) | 30.8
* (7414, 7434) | 29.7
